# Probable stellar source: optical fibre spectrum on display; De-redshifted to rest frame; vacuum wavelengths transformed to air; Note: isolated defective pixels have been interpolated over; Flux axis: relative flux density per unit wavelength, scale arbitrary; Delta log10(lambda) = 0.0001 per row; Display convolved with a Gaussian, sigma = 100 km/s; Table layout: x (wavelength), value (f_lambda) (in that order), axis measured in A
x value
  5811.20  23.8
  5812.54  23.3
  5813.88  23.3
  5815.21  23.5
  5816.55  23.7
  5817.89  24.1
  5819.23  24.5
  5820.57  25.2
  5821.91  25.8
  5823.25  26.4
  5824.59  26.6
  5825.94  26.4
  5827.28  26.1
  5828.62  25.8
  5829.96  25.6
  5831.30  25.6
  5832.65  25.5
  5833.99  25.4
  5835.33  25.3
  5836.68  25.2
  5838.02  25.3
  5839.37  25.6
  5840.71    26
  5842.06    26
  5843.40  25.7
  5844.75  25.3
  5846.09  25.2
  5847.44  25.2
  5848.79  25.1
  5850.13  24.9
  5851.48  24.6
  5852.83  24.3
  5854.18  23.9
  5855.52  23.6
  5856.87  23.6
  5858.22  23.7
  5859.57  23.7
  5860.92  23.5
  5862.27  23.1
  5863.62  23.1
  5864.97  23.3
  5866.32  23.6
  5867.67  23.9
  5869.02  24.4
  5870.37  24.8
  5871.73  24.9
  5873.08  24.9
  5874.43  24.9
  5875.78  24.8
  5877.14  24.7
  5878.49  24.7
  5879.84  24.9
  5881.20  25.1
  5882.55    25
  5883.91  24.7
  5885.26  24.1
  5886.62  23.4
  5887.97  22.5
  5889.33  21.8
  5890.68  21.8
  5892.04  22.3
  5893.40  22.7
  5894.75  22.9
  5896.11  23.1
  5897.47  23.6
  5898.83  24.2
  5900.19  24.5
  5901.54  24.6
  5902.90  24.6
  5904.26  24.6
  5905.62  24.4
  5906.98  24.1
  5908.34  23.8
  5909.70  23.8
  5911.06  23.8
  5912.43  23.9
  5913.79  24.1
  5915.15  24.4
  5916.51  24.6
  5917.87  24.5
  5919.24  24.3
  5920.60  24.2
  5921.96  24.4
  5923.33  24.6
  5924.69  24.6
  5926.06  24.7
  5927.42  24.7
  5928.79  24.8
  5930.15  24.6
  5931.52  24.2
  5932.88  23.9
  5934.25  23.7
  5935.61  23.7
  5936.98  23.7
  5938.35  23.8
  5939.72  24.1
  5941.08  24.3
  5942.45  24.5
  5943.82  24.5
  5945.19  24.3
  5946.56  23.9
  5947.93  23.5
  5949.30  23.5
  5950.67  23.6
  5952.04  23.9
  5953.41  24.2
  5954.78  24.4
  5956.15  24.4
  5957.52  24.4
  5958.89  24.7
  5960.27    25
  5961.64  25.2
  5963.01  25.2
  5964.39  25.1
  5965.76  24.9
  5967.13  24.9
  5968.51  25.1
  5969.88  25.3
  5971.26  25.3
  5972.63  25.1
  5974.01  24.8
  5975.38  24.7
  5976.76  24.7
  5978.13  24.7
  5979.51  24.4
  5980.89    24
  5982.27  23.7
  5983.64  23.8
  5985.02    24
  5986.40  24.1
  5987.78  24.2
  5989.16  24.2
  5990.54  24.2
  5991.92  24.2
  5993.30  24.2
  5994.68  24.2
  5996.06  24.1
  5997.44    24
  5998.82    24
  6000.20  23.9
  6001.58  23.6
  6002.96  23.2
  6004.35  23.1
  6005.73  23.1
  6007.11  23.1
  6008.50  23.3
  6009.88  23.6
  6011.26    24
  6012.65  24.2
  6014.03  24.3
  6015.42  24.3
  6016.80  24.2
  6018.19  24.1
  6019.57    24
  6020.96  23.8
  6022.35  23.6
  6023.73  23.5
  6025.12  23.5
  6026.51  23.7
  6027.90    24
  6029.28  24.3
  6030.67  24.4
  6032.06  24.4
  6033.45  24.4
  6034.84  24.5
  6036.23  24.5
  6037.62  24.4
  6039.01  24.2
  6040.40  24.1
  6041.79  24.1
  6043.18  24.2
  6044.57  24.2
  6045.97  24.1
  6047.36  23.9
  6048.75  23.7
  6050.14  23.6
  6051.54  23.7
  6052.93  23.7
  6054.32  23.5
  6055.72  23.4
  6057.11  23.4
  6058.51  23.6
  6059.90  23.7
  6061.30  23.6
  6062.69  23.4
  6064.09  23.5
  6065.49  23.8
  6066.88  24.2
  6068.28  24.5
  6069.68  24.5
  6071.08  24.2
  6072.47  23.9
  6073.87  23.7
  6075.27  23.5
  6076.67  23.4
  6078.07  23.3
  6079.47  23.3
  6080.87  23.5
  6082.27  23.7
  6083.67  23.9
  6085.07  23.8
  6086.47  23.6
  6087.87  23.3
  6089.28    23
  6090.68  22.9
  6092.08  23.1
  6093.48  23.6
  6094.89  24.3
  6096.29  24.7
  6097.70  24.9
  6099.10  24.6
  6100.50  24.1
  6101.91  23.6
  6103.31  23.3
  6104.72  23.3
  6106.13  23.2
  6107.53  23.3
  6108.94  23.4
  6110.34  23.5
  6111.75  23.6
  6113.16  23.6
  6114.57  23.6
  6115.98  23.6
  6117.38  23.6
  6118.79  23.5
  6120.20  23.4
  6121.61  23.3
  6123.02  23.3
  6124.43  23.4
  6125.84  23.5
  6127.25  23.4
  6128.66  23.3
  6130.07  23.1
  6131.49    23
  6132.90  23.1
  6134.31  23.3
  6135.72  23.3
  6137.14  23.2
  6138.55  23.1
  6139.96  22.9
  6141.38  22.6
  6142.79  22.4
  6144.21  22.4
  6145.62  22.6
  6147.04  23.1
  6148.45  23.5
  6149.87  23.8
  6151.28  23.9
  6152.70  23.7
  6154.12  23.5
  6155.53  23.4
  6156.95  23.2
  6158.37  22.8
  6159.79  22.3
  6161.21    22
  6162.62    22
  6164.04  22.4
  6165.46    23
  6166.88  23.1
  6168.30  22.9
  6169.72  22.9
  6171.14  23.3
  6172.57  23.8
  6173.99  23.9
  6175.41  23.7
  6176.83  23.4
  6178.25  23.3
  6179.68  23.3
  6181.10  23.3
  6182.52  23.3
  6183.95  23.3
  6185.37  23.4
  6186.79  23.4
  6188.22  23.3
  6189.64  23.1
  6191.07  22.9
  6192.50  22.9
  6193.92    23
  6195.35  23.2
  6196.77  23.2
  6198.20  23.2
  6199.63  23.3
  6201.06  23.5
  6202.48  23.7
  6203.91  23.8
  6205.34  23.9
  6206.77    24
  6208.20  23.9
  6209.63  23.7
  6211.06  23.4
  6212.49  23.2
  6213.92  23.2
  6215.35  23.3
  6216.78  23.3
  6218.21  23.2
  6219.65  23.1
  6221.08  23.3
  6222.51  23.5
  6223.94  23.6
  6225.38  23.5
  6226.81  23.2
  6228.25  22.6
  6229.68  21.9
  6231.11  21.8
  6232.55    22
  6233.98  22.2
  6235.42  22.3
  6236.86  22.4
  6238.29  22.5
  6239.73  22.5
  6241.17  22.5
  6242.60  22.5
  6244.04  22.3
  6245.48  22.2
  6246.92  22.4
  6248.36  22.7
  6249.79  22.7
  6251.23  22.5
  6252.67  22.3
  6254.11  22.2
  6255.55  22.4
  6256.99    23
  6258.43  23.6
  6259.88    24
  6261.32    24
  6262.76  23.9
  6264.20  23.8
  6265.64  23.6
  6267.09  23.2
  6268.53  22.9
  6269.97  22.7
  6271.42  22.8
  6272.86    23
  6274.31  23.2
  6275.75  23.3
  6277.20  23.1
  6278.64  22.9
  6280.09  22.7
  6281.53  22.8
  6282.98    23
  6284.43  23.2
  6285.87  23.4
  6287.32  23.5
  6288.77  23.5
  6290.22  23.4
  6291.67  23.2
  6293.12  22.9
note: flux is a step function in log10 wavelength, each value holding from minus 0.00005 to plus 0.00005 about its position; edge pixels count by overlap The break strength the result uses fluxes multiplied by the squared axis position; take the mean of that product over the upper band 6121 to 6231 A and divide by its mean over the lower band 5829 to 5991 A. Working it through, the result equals 1.0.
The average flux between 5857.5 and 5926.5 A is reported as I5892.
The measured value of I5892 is 24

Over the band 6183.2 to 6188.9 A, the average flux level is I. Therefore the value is 23.3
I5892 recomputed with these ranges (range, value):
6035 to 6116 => 23.8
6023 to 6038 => 24.1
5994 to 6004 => 23.8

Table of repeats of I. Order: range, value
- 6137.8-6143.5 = 22.8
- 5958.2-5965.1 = 25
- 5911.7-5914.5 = 24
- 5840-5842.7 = 26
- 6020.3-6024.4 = 23.7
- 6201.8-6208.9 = 23.8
